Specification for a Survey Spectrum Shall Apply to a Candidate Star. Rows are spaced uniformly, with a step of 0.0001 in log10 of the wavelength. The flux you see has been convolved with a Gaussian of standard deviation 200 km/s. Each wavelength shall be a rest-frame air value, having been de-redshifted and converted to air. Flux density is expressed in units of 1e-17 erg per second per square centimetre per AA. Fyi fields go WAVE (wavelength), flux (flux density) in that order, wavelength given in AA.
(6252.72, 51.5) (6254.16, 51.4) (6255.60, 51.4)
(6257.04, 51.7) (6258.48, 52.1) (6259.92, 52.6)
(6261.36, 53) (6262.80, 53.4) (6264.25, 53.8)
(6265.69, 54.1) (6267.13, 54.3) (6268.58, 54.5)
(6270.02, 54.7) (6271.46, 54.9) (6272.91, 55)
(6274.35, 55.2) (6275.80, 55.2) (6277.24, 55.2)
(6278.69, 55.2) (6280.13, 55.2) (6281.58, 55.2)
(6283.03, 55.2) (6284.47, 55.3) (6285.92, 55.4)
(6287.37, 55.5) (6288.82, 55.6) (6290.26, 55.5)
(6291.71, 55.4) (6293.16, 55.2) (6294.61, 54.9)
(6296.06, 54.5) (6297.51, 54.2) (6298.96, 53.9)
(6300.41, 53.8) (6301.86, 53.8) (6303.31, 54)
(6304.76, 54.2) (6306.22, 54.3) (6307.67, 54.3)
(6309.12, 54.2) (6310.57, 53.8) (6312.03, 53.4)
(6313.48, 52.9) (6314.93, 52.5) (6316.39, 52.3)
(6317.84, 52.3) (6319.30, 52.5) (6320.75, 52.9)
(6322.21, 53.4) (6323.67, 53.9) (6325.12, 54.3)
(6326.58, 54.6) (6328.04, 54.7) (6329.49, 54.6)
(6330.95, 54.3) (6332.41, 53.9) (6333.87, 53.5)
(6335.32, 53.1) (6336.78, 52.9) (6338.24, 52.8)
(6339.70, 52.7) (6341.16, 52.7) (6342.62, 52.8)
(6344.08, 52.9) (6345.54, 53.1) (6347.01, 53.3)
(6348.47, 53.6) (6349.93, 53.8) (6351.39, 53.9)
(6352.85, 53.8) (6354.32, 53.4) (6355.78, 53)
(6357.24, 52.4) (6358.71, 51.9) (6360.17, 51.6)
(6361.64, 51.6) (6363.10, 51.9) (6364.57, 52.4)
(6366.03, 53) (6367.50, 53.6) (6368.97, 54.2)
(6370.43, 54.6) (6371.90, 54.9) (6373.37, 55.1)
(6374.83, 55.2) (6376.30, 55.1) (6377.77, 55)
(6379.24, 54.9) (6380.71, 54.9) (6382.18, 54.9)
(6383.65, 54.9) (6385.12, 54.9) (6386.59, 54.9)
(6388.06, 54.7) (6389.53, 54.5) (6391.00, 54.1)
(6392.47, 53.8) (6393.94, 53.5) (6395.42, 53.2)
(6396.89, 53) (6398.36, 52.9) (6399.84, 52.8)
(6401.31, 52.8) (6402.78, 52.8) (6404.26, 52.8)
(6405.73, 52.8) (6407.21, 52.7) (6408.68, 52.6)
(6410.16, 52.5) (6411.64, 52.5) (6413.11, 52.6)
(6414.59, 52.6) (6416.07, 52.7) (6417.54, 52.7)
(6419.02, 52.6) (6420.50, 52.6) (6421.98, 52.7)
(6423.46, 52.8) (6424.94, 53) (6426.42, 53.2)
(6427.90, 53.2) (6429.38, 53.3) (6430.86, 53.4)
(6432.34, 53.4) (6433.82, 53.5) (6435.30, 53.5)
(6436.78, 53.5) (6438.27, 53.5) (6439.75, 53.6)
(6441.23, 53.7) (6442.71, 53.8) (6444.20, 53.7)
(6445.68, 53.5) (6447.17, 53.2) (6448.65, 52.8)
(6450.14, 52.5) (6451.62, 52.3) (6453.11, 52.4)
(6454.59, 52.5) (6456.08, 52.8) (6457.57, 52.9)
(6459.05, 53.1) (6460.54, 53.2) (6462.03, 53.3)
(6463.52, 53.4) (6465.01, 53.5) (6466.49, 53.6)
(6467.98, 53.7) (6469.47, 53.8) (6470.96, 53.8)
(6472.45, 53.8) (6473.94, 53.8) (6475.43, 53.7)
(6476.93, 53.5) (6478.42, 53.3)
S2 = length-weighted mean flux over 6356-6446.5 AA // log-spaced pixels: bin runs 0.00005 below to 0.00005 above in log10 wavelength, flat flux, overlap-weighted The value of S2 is 53.4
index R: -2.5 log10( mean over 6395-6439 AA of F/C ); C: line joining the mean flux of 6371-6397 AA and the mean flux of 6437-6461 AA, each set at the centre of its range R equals 0.02 mag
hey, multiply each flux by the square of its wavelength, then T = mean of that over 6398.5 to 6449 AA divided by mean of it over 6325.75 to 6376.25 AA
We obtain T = 1.0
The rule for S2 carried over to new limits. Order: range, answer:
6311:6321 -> 52.7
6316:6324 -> 52.8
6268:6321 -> 54.4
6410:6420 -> 52.6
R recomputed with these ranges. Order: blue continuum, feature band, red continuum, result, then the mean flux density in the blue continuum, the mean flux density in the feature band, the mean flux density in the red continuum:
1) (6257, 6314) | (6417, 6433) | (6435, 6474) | 0.01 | 54.4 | 53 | 53.3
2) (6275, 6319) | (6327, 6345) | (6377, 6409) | 0.01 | 54.4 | 53.4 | 53.8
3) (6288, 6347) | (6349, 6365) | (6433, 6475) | 0.02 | 53.8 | 52.7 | 53.3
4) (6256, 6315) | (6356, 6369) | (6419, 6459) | 0.03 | 54.3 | 52.4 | 53.1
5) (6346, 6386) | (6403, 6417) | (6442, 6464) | 0.01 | 53.8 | 52.7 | 53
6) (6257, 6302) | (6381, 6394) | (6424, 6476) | -0.02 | 54.5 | 54.6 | 53.3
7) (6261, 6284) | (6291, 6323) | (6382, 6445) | 0.01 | 54.7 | 53.7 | 53.3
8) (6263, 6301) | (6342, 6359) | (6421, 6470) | 0.02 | 54.9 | 53.2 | 53.2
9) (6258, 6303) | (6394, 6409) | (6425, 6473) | 0.02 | 54.6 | 52.9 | 53.3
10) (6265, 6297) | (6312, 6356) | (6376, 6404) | 0.02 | 55.1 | 53.4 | 54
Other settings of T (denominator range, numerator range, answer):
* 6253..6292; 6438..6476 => 1.04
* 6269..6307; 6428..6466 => 1.02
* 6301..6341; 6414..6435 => 1.02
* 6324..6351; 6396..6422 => 1.01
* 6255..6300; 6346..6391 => 1.02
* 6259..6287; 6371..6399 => 1.03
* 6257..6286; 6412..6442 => 1.03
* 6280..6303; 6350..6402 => 1.01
